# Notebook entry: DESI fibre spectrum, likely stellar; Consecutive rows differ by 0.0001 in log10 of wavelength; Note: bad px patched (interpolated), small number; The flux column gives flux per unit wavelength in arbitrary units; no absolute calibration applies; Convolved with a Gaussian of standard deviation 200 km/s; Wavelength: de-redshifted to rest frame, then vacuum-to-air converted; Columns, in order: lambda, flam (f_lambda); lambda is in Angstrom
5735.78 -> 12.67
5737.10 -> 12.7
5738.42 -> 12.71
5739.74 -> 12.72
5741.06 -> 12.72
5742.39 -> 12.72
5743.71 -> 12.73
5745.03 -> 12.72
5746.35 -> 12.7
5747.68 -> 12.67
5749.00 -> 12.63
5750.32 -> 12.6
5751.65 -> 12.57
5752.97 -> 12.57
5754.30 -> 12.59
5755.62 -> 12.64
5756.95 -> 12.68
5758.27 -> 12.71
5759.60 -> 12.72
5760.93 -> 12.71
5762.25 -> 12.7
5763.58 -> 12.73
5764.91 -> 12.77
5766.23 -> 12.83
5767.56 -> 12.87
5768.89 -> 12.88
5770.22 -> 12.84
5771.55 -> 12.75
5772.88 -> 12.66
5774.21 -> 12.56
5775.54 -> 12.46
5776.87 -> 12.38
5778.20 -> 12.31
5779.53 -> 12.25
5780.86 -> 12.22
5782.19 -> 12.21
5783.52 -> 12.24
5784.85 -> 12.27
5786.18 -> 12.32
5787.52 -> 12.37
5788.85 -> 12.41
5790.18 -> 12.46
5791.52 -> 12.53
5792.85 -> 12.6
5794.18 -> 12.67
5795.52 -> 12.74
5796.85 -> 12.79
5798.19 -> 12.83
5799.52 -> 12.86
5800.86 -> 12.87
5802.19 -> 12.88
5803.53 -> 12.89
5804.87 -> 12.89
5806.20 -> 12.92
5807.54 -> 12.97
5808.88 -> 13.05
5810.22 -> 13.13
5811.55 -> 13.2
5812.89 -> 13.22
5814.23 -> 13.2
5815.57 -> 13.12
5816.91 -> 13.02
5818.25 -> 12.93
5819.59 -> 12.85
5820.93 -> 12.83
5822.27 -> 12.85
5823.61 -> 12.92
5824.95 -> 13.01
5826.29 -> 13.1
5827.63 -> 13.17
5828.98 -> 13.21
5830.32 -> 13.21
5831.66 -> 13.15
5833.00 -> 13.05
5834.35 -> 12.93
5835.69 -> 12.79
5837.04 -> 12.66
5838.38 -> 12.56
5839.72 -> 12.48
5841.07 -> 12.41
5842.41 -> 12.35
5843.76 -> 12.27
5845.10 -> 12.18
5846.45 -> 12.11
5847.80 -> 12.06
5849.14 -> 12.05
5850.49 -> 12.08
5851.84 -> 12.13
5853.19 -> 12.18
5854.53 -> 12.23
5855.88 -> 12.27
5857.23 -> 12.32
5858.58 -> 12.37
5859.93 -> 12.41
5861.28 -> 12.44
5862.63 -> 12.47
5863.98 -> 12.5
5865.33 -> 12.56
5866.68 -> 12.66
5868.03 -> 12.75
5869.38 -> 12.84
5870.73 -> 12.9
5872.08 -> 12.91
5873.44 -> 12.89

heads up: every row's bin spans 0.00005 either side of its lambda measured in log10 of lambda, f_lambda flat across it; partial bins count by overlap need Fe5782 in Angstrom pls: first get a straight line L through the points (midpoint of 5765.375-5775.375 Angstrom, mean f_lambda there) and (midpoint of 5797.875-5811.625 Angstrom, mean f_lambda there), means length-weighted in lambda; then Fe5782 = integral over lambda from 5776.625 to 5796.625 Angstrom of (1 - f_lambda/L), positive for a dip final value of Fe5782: 0.7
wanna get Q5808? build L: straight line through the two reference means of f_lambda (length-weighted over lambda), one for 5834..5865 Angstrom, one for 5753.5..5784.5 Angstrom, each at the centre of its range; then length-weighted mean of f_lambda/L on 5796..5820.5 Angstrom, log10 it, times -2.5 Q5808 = -0.04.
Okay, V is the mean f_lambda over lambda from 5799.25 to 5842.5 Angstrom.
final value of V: 12.9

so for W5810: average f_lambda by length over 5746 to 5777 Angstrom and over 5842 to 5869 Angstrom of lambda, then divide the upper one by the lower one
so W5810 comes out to 0.97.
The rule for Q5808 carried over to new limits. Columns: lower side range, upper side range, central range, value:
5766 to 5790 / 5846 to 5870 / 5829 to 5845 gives -0.03 mag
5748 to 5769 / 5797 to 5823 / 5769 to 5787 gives 0.03 mag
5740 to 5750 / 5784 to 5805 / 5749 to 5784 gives 0.01 mag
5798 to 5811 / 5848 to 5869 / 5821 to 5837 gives -0.03 mag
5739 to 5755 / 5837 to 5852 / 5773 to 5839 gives -0.03 mag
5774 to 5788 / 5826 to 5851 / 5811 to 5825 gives -0.04 mag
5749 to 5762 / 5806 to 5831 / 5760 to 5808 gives 0.02 mag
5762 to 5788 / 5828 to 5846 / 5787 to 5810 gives -0.01 mag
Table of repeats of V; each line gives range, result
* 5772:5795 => 12.4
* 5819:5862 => 12.6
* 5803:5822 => 13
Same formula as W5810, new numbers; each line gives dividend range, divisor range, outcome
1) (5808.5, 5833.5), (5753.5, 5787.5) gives 1.04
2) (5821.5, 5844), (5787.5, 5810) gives 1.01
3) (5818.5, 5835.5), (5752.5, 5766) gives 1.03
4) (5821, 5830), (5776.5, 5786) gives 1.06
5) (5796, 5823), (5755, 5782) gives 1.03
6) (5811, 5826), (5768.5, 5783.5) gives 1.04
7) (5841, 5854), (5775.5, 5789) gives 0.99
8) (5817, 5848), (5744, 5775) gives 1.00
